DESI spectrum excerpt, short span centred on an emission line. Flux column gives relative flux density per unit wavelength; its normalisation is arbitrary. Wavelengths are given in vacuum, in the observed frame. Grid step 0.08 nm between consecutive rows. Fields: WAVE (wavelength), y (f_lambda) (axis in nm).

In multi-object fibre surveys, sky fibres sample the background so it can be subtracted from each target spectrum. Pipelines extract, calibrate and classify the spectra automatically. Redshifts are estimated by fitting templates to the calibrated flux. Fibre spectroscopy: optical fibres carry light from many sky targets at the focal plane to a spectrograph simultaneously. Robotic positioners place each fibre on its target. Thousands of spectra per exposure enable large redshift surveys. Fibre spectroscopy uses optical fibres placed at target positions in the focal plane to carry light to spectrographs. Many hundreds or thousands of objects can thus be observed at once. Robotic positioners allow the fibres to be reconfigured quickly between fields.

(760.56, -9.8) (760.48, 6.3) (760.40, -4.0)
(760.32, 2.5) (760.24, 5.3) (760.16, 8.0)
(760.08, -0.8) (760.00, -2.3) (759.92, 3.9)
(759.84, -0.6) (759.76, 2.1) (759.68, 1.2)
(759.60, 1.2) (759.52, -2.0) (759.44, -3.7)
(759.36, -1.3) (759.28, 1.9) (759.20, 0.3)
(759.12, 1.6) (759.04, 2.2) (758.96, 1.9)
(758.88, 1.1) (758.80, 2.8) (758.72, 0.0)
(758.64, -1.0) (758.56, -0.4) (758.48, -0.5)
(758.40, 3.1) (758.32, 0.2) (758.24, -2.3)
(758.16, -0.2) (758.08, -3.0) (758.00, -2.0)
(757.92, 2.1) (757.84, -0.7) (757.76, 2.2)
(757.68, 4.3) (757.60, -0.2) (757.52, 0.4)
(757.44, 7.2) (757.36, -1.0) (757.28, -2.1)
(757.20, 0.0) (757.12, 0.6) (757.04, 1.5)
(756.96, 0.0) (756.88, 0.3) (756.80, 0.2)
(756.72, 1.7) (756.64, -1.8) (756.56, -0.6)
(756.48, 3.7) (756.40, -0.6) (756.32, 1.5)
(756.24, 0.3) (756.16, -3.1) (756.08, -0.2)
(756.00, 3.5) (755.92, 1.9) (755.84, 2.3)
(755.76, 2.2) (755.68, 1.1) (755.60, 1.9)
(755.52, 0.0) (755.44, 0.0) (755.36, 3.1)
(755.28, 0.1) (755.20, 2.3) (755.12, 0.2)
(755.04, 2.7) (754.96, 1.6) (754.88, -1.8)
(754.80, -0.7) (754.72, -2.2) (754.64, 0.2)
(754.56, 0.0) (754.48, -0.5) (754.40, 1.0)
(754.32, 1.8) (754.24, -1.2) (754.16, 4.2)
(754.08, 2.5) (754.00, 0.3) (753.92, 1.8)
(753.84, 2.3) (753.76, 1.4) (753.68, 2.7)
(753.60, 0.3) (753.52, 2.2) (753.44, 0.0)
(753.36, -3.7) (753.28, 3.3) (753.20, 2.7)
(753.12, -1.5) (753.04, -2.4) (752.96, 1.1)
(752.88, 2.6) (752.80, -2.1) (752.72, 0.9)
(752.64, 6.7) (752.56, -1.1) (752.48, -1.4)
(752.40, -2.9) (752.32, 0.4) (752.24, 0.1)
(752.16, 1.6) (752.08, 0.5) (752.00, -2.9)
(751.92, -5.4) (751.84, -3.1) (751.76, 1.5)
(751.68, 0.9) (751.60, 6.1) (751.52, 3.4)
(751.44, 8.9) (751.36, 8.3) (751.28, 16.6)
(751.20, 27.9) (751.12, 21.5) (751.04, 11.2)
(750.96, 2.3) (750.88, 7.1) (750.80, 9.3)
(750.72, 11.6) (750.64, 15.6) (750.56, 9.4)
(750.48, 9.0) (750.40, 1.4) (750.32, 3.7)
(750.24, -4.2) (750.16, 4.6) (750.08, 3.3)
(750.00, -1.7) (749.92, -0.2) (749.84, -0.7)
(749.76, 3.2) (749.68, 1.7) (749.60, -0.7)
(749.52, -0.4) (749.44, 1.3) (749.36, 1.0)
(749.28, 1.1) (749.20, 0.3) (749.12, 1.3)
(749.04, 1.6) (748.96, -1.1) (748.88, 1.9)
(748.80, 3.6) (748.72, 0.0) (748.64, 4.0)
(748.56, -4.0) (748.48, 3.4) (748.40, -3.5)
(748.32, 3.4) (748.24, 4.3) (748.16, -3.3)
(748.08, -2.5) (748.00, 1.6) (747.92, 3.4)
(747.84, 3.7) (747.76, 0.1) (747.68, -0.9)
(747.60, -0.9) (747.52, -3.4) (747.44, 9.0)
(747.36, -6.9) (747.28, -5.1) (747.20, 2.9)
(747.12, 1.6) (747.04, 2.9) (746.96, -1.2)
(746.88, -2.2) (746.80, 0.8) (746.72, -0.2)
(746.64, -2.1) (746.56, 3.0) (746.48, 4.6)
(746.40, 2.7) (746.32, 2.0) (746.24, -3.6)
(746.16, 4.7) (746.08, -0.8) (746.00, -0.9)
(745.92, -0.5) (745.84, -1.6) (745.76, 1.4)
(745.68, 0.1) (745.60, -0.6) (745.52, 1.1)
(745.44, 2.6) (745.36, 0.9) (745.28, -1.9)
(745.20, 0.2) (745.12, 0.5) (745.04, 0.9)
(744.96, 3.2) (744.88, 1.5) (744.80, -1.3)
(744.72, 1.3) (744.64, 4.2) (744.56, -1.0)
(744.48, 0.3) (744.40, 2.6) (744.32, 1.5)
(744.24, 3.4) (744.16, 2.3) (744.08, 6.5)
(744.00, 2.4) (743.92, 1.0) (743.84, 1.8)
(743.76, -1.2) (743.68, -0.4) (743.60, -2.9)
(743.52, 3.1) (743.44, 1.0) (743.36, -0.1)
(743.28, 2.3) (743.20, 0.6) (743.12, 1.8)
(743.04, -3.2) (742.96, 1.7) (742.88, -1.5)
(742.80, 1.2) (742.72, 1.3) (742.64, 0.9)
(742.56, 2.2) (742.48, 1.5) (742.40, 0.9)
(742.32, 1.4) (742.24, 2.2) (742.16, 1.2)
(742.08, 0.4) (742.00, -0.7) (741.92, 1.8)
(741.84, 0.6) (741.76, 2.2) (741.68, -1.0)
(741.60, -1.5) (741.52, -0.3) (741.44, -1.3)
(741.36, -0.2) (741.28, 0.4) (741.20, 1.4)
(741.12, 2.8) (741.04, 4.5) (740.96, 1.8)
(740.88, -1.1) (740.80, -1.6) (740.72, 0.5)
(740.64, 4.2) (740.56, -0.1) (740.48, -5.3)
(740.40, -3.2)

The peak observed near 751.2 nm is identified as [O II] 3727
